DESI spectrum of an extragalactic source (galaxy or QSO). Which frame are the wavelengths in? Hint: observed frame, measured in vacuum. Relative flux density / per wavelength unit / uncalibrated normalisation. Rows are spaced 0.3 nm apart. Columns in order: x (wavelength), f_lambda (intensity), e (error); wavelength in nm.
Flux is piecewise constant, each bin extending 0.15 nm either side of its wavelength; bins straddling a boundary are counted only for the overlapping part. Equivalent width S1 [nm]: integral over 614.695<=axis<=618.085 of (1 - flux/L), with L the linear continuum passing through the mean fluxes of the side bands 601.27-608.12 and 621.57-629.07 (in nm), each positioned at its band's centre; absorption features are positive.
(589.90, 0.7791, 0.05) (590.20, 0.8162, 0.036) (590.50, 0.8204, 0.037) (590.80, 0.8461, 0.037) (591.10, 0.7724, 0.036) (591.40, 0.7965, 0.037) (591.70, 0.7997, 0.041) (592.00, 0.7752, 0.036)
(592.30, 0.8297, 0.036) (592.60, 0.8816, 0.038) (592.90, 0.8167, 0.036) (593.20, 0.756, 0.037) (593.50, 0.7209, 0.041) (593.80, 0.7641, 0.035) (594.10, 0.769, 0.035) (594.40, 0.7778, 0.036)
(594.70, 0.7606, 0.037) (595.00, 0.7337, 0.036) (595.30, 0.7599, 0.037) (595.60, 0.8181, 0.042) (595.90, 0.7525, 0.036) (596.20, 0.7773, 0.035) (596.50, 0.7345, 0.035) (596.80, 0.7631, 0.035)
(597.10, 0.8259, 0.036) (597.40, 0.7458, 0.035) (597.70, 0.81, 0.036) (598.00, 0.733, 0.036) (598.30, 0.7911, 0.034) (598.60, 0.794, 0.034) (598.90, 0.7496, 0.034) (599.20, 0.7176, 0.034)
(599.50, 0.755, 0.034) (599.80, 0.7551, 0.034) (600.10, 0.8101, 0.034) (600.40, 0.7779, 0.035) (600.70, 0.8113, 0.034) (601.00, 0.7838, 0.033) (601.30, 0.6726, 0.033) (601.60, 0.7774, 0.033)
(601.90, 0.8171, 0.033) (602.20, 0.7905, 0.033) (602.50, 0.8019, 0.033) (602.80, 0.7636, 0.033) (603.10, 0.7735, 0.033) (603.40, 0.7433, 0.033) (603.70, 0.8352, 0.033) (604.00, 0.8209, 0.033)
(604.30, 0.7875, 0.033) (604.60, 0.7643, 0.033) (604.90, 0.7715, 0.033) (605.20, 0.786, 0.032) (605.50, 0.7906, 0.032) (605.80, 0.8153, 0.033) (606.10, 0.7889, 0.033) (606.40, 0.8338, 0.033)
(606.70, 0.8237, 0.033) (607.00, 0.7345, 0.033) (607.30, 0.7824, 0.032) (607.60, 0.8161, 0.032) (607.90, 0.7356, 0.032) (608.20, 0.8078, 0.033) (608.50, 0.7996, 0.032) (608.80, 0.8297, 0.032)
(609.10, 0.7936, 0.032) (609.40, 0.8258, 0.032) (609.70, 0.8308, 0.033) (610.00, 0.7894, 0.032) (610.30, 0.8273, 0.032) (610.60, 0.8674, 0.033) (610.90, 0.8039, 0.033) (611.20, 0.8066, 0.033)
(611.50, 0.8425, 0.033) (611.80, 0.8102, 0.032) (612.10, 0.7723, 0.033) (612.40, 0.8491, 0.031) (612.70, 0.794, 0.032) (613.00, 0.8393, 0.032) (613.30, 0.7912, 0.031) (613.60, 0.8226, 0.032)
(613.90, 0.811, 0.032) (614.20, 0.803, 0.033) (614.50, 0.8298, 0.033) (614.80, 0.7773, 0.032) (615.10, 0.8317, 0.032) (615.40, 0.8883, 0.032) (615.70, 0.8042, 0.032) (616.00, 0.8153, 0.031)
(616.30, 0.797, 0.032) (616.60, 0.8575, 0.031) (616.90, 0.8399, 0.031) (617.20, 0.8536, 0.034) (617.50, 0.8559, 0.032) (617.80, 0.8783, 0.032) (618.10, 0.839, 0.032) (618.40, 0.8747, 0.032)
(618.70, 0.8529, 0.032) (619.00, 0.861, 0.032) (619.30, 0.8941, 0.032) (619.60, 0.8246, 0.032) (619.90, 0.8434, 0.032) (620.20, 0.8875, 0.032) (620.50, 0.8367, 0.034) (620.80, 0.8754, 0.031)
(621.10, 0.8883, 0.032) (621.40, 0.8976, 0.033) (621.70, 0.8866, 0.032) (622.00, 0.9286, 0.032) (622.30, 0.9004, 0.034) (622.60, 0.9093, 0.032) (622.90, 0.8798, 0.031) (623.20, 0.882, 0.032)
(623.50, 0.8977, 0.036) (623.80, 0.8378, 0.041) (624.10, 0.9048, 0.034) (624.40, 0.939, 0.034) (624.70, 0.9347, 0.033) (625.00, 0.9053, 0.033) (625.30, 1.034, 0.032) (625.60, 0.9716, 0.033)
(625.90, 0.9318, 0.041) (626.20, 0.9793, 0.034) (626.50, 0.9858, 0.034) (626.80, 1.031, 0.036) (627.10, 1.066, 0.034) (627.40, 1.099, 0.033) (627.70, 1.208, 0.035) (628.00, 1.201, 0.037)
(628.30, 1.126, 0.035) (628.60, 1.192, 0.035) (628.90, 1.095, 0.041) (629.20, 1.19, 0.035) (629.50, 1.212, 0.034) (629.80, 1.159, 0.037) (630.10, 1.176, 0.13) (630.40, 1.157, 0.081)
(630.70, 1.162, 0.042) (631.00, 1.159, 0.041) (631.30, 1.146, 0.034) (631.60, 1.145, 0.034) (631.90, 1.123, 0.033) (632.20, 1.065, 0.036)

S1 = 0.24 nm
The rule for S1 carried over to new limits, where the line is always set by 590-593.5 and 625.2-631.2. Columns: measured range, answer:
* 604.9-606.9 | 0.262 nm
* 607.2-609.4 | 0.340 nm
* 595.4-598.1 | 0.234 nm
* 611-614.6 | 0.610 nm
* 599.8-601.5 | 0.212 nm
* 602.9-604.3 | 0.174 nm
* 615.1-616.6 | 0.262 nm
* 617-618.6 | 0.254 nm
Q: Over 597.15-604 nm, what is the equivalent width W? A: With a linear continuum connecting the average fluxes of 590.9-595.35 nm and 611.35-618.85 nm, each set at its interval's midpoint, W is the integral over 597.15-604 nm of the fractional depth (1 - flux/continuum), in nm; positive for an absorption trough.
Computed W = 0.199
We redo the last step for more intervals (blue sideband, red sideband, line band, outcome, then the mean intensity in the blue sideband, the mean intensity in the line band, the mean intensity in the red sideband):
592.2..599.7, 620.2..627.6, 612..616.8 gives 0.33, 0.773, 0.818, 0.934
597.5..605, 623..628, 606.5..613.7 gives 0.36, 0.776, 0.808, 0.981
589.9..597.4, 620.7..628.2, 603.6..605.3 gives 0.11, 0.785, 0.793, 0.961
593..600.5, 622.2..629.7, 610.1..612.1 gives 0.15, 0.766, 0.821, 1.01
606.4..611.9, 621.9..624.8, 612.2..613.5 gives 0.02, 0.808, 0.817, 0.9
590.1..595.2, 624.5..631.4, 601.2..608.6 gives 0.89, 0.79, 0.786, 1.09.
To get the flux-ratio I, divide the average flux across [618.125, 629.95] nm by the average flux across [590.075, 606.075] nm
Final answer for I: 1.24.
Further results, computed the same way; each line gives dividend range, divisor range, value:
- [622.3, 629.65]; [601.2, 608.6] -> 1.29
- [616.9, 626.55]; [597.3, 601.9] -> 1.17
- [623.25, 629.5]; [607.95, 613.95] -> 1.26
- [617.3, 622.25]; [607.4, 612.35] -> 1.07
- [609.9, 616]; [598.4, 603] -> 1.06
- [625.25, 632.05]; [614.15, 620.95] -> 1.32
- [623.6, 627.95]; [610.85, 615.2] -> 1.22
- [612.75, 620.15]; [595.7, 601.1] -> 1.08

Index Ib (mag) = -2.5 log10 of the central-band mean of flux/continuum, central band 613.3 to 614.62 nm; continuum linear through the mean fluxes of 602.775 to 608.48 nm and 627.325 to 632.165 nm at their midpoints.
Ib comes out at 0.13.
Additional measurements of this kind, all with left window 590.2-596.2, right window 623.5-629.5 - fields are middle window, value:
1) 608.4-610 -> 0.12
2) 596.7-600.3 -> 0.08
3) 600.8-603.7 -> 0.11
